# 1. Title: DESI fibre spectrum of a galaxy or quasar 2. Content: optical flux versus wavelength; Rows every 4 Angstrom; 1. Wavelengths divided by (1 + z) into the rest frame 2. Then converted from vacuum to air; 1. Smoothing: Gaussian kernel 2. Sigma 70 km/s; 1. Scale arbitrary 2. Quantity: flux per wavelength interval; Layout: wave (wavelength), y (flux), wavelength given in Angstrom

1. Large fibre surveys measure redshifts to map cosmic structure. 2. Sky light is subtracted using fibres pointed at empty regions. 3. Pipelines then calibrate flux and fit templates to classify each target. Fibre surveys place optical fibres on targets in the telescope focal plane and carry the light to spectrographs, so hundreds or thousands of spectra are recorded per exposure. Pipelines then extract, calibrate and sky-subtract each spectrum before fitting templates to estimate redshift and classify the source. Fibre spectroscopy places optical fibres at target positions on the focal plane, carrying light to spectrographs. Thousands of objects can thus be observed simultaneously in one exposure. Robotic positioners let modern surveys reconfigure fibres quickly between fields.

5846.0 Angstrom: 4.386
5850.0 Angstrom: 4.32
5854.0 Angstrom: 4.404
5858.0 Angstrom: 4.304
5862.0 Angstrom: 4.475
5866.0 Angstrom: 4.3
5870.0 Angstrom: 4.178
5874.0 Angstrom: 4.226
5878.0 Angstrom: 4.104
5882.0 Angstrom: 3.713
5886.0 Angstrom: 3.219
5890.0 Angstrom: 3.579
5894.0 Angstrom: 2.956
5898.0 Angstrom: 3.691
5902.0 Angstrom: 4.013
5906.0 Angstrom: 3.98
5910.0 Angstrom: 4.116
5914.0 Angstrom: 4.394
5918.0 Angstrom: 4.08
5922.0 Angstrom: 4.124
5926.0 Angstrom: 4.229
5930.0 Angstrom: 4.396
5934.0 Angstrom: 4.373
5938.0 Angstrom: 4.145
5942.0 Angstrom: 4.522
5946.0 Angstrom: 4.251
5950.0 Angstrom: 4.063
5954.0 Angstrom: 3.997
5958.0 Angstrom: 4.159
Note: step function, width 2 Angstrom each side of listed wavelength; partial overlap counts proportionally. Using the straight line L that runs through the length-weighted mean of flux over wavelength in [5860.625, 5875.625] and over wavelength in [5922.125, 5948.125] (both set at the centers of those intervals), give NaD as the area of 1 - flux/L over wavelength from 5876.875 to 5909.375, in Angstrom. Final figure 4.8 Angstrom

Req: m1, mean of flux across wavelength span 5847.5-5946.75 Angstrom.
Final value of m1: 4.08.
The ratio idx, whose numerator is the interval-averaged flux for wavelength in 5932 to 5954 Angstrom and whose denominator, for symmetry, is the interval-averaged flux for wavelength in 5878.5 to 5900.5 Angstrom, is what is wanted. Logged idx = 1.22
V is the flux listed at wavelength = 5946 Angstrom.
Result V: 4.251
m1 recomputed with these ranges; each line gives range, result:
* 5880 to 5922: 3.79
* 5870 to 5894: 3.73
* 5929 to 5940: 4.3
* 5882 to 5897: 3.34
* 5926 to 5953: 4.28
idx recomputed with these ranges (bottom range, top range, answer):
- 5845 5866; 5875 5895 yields 0.82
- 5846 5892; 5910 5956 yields 1.03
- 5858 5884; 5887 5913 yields 0.89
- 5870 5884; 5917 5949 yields 1.06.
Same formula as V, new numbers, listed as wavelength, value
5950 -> 4.063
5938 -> 4.145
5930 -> 4.396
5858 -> 4.304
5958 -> 4.159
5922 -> 4.124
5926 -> 4.229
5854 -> 4.404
